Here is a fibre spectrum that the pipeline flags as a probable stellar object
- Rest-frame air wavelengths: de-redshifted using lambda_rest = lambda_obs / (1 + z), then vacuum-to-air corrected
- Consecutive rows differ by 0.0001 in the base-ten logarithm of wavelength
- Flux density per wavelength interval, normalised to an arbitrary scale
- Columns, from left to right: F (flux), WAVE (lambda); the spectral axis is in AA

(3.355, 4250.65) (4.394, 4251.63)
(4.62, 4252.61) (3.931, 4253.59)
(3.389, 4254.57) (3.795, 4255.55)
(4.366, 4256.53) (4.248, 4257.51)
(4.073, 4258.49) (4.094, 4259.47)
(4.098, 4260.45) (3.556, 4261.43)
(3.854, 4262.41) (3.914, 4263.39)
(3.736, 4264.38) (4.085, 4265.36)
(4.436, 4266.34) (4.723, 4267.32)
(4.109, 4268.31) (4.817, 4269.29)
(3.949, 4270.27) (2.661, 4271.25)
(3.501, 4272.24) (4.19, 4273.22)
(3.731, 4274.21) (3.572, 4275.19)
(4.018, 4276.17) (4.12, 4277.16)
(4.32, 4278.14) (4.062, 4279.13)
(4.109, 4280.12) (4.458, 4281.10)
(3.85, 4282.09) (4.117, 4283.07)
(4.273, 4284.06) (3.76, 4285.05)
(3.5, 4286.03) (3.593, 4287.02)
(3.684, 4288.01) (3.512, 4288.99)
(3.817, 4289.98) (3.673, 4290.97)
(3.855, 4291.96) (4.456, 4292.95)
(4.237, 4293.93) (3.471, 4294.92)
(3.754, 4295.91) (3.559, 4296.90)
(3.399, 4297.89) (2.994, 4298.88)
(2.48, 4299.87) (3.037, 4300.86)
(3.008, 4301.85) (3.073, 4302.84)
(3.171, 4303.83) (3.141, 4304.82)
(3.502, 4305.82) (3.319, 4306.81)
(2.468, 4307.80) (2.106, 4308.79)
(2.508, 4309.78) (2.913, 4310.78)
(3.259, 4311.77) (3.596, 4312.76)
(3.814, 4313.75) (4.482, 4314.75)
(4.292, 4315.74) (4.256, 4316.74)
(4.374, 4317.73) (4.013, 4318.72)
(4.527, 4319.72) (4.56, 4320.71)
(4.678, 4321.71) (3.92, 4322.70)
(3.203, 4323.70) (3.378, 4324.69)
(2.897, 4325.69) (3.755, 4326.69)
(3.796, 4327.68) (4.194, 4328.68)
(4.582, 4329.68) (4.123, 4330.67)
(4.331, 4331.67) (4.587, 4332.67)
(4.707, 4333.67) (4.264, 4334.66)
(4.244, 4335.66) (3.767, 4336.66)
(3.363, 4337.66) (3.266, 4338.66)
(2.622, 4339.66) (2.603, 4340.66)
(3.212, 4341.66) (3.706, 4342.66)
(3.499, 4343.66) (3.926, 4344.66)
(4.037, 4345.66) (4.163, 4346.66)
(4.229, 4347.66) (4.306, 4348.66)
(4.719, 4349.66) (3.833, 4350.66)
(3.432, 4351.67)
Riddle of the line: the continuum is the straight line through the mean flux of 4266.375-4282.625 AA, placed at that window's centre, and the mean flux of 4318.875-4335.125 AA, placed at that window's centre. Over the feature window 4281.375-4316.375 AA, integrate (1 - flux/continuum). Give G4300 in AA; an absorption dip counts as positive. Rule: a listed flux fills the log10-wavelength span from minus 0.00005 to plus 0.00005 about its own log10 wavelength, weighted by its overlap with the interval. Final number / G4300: 4.9 AA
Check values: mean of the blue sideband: 4.02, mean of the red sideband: 4.09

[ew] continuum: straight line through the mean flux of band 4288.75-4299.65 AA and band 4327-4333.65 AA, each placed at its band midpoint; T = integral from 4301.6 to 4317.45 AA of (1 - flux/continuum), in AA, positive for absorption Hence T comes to 2.5 AA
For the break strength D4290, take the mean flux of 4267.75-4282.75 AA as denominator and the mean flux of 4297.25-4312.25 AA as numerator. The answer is 0.7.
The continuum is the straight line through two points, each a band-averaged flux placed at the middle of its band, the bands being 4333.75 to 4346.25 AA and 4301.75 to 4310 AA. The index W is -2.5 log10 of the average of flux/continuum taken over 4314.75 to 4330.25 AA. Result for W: -0.24 mag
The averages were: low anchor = 2.93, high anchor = 3.59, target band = 4.04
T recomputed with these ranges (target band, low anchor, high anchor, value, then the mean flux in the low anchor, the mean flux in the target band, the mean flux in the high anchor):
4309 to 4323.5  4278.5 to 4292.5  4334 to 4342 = -1.1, 3.88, 3.89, 3.45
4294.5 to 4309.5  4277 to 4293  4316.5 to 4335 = 3.4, 3.93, 3.09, 4.11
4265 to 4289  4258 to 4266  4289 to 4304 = -1.5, 3.94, 3.98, 3.47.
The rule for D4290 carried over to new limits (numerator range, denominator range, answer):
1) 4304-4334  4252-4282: 0.94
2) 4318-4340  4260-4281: 0.99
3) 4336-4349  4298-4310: 1.23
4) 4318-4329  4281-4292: 1.02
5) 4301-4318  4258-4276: 0.85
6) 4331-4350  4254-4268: 0.96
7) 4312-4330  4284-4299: 1.07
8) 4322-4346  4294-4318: 1.12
